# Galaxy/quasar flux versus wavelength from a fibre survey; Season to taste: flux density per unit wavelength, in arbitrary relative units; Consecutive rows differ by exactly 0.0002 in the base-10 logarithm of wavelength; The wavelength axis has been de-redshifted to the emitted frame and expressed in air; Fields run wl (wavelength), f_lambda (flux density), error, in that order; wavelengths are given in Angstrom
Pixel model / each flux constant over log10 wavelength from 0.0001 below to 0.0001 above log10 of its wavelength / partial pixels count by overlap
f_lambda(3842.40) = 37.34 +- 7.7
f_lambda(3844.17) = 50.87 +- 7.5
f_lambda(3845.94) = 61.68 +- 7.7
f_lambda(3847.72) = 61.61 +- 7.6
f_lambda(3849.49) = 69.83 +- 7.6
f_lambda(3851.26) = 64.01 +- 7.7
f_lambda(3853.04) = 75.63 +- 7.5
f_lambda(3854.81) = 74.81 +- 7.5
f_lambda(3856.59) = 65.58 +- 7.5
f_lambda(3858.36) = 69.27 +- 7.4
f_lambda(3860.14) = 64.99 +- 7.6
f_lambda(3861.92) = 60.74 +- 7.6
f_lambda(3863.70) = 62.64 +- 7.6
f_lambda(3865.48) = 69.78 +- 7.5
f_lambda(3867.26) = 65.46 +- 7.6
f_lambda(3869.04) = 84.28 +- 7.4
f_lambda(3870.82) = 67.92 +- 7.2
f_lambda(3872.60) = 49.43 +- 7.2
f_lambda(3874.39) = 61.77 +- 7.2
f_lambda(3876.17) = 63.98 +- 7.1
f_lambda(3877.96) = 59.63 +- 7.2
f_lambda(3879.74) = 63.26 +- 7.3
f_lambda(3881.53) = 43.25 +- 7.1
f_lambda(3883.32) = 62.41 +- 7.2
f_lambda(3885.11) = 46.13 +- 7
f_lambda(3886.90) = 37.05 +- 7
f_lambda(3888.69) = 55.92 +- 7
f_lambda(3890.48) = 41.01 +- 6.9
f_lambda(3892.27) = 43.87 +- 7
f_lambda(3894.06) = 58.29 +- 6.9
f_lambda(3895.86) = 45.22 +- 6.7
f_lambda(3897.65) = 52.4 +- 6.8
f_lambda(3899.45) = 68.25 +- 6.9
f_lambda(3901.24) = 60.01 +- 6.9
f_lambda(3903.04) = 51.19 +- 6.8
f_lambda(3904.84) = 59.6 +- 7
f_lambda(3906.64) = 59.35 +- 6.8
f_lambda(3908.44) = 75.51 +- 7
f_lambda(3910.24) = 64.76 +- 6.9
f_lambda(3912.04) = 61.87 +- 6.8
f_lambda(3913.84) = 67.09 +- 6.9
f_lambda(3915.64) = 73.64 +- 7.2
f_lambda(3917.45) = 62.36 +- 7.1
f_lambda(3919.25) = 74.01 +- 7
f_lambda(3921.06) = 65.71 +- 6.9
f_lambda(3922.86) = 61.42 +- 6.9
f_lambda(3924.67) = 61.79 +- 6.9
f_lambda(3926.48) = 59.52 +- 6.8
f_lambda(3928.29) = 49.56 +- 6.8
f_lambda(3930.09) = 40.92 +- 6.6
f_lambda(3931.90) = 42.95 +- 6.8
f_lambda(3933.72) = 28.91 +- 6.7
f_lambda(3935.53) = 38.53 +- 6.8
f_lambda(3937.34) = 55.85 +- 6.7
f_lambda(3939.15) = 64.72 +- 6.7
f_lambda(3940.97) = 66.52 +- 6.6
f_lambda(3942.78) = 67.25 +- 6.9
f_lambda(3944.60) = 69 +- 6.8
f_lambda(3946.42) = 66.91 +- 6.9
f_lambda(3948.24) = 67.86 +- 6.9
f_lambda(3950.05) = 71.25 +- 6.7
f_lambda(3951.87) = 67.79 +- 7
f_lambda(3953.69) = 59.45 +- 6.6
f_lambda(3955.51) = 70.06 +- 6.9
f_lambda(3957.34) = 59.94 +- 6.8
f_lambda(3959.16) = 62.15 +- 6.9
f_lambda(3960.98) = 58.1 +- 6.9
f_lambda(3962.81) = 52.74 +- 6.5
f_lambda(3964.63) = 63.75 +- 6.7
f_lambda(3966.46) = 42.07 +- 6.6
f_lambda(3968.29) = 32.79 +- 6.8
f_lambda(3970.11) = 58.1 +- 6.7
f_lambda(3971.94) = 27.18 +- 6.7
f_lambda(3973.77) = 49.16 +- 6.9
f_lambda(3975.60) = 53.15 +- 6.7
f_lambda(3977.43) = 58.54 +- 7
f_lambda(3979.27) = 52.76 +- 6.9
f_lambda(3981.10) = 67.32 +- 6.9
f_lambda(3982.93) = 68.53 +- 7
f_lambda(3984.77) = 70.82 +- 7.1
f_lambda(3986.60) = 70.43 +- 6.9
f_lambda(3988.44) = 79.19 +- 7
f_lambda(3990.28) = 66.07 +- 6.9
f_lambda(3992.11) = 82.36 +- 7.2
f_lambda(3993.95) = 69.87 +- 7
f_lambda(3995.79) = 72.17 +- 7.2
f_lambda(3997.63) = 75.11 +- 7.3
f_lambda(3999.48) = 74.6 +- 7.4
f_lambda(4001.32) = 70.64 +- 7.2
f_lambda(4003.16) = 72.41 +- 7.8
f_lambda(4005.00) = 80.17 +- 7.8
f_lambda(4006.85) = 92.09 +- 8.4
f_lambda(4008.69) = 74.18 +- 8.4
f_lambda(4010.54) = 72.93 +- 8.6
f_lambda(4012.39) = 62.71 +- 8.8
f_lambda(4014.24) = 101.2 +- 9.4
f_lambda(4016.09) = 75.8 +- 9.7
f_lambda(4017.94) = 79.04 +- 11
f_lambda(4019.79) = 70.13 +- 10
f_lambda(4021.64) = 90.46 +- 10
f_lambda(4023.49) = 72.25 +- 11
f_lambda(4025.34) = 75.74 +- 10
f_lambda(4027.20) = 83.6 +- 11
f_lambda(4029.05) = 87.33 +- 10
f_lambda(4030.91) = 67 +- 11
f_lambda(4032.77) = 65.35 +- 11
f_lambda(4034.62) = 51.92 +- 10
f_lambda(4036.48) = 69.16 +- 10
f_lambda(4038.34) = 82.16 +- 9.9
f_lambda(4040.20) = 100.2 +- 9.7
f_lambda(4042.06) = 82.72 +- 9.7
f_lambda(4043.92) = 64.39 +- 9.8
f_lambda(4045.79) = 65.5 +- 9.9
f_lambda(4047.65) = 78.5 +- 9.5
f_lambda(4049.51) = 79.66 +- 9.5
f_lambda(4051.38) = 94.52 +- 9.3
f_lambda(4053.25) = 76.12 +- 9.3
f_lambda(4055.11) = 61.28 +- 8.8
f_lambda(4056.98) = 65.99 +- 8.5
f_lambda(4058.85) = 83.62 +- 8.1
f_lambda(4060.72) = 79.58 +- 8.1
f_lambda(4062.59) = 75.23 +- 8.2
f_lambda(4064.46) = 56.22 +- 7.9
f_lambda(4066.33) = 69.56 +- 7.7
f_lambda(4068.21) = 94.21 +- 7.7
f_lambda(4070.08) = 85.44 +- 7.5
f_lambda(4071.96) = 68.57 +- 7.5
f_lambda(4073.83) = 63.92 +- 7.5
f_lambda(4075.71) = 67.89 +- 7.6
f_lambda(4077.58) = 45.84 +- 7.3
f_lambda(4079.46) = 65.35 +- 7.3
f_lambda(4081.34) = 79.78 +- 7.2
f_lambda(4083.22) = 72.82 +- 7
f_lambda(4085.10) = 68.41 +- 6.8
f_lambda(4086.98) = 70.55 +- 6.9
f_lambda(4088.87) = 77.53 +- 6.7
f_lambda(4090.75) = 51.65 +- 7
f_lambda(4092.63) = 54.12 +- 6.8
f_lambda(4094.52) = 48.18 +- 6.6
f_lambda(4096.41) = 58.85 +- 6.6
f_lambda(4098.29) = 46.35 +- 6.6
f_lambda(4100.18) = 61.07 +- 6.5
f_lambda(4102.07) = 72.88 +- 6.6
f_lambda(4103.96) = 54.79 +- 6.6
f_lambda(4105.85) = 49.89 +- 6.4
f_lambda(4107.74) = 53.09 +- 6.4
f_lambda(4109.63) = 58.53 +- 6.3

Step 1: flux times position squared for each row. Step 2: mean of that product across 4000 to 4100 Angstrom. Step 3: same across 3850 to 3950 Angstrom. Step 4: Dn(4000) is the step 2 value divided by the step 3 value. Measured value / 1.30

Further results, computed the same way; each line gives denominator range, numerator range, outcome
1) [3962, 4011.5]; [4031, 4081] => 1.16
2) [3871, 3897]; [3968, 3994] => 1.21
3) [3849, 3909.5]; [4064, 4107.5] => 1.19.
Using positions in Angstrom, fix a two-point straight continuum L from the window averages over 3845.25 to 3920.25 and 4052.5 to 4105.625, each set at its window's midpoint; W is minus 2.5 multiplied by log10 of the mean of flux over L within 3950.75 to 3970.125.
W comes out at 0.12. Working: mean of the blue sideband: 61.4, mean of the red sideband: 66.7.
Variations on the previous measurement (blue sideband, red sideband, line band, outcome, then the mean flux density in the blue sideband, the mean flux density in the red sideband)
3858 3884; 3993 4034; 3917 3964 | 0.17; 63.1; 76.4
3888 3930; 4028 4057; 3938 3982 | 0.11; 59.3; 74.8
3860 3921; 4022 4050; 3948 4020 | 0.06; 59.9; 75.3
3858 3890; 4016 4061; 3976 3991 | 0.07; 60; 76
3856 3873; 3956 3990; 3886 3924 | 0.07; 66.5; 57.4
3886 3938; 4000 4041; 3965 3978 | 0.41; 55.7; 77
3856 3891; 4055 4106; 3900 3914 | -0.02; 59.9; 66.4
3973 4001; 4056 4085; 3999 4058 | -0.10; 67.5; 71.5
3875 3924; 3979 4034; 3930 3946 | 0.20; 58.5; 74.9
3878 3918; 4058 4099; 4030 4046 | -0.11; 57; 67.5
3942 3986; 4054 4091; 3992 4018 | -0.21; 59.1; 70.6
